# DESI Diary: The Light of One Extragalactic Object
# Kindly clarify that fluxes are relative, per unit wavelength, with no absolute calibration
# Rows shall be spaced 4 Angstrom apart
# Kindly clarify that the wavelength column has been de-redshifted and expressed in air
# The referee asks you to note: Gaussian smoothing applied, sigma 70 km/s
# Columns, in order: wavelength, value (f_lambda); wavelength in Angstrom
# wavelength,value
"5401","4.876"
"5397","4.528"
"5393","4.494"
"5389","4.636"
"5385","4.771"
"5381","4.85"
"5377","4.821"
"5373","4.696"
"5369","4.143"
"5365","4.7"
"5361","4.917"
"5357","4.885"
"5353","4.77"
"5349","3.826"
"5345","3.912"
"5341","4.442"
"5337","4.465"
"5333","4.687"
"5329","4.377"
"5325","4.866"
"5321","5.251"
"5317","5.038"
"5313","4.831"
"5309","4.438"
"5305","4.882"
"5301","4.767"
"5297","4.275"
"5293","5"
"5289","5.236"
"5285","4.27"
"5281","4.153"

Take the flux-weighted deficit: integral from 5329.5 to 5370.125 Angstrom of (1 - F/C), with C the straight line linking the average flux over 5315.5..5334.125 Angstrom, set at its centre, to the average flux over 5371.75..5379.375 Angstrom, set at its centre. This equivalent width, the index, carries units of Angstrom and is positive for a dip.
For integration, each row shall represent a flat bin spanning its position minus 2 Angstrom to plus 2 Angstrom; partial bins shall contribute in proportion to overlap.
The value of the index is 2.78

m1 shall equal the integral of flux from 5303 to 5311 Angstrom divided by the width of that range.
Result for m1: 4.66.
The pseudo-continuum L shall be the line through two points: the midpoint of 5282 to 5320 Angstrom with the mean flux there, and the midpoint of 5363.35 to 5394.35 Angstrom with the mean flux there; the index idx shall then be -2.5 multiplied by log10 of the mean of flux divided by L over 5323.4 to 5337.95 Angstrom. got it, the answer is 0.02 mag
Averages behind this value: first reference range 4.75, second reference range 4.64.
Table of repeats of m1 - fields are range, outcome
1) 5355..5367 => 4.83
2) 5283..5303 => 4.71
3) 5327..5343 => 4.49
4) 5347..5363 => 4.6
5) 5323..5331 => 4.62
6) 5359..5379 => 4.66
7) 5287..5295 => 5.12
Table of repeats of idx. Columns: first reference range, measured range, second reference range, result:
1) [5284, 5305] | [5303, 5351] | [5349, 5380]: 0.03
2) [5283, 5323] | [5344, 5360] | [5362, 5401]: 0.07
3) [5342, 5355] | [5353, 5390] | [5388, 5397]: -0.08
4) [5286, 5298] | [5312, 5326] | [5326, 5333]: -0.09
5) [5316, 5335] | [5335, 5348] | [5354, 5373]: 0.13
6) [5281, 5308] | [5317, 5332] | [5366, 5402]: -0.04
